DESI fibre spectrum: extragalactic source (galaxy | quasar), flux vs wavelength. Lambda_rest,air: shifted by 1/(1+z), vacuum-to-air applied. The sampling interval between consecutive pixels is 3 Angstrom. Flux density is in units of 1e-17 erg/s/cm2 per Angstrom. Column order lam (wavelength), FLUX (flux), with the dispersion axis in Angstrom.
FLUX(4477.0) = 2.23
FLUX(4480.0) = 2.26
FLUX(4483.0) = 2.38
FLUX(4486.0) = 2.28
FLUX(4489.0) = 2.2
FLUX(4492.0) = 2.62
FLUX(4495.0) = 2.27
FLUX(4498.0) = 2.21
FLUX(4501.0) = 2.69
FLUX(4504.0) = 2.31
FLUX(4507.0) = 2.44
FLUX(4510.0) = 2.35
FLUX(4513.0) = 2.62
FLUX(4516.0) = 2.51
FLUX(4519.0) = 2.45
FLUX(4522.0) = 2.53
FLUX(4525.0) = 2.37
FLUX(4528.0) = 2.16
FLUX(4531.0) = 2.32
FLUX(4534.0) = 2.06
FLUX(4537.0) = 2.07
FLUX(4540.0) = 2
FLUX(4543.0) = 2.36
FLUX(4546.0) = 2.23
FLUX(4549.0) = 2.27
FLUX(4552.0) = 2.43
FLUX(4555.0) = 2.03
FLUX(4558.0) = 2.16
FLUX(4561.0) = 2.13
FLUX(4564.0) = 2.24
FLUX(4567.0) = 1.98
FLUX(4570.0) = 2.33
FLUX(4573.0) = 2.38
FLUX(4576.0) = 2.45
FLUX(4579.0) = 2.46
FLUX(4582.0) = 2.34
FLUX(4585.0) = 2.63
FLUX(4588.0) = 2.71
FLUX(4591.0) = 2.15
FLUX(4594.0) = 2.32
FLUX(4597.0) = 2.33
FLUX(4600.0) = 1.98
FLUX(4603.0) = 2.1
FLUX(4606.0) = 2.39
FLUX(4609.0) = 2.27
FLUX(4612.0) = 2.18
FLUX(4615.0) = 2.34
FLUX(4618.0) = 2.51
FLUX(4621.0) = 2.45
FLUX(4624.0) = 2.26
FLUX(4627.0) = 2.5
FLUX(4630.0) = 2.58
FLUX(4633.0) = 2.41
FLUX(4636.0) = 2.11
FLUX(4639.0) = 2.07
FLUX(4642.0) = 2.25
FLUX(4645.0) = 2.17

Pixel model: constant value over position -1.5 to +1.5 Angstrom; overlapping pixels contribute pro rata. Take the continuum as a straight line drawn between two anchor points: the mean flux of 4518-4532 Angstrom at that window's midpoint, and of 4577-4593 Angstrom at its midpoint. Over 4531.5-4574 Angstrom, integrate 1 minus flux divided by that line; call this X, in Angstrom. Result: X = 3.79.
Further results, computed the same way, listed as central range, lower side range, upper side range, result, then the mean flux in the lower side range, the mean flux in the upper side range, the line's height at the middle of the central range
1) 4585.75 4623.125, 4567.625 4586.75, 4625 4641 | 0.9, 2.41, 2.33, 2.37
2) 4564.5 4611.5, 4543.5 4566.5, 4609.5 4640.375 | -1.0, 2.21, 2.34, 2.27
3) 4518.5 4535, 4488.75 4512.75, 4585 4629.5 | 0.5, 2.41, 2.34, 2.39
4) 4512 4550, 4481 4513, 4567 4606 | 1.1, 2.38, 2.34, 2.37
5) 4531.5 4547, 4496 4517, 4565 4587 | 1.6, 2.44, 2.37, 2.41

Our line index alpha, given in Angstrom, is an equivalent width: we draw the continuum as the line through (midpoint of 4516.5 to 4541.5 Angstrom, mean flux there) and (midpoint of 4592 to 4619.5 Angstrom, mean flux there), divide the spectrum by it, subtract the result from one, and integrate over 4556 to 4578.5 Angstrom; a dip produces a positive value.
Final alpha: 0.2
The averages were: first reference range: 2.26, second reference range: 2.27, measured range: 2.24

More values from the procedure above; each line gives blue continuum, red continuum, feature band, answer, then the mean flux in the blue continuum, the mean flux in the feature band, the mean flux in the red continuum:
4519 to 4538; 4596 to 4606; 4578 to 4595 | -2.0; 2.27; 2.44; 2.17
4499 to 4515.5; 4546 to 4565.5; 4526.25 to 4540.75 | 1.2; 2.48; 2.13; 2.21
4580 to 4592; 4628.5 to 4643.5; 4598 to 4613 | 1.3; 2.47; 2.19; 2.28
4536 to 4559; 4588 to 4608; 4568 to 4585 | -1.3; 2.2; 2.4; 2.25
